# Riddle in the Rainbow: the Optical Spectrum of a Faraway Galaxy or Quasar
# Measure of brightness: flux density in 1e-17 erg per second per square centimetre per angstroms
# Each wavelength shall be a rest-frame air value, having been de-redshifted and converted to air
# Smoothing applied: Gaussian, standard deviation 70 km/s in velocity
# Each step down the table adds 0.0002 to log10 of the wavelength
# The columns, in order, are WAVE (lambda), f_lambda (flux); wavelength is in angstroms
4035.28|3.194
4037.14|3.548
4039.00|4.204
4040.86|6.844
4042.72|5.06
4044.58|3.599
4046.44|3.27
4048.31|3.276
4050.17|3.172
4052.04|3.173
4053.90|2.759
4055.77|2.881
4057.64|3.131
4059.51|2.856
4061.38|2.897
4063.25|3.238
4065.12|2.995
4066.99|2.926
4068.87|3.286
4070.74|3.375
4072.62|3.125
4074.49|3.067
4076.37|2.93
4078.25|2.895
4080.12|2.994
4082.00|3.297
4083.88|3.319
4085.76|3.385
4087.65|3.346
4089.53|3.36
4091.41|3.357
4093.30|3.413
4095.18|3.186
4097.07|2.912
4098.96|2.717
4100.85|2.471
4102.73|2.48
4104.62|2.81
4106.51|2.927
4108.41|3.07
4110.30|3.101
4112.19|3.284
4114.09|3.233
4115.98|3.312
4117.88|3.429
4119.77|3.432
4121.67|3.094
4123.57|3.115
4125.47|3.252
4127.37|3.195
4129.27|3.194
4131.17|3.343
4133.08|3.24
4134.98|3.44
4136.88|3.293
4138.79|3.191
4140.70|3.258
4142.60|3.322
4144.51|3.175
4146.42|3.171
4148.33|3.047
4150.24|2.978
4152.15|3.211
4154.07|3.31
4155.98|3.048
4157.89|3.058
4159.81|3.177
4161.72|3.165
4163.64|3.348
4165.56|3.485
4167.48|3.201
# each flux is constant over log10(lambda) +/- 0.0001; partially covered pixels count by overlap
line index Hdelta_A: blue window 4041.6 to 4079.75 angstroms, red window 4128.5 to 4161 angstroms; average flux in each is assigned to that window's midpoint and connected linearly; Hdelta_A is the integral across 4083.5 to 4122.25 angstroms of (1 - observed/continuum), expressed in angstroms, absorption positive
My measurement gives 1.0 angstroms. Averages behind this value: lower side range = 3.21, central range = 3.12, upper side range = 3.2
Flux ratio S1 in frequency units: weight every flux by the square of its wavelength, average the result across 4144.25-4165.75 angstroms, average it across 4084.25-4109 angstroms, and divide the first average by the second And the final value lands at 1.07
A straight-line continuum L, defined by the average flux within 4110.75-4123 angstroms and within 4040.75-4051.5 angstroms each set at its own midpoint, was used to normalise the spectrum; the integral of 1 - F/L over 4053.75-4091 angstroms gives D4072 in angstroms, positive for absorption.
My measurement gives 5.9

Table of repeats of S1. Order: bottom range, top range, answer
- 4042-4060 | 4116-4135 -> 1.02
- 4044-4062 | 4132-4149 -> 1.09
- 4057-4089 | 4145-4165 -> 1.05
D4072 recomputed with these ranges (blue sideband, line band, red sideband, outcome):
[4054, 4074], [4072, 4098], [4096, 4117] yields -1.6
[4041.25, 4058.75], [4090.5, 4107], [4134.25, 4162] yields 2.0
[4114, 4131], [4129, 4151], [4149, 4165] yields -0.1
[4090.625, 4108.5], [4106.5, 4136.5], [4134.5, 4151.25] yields -1.7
